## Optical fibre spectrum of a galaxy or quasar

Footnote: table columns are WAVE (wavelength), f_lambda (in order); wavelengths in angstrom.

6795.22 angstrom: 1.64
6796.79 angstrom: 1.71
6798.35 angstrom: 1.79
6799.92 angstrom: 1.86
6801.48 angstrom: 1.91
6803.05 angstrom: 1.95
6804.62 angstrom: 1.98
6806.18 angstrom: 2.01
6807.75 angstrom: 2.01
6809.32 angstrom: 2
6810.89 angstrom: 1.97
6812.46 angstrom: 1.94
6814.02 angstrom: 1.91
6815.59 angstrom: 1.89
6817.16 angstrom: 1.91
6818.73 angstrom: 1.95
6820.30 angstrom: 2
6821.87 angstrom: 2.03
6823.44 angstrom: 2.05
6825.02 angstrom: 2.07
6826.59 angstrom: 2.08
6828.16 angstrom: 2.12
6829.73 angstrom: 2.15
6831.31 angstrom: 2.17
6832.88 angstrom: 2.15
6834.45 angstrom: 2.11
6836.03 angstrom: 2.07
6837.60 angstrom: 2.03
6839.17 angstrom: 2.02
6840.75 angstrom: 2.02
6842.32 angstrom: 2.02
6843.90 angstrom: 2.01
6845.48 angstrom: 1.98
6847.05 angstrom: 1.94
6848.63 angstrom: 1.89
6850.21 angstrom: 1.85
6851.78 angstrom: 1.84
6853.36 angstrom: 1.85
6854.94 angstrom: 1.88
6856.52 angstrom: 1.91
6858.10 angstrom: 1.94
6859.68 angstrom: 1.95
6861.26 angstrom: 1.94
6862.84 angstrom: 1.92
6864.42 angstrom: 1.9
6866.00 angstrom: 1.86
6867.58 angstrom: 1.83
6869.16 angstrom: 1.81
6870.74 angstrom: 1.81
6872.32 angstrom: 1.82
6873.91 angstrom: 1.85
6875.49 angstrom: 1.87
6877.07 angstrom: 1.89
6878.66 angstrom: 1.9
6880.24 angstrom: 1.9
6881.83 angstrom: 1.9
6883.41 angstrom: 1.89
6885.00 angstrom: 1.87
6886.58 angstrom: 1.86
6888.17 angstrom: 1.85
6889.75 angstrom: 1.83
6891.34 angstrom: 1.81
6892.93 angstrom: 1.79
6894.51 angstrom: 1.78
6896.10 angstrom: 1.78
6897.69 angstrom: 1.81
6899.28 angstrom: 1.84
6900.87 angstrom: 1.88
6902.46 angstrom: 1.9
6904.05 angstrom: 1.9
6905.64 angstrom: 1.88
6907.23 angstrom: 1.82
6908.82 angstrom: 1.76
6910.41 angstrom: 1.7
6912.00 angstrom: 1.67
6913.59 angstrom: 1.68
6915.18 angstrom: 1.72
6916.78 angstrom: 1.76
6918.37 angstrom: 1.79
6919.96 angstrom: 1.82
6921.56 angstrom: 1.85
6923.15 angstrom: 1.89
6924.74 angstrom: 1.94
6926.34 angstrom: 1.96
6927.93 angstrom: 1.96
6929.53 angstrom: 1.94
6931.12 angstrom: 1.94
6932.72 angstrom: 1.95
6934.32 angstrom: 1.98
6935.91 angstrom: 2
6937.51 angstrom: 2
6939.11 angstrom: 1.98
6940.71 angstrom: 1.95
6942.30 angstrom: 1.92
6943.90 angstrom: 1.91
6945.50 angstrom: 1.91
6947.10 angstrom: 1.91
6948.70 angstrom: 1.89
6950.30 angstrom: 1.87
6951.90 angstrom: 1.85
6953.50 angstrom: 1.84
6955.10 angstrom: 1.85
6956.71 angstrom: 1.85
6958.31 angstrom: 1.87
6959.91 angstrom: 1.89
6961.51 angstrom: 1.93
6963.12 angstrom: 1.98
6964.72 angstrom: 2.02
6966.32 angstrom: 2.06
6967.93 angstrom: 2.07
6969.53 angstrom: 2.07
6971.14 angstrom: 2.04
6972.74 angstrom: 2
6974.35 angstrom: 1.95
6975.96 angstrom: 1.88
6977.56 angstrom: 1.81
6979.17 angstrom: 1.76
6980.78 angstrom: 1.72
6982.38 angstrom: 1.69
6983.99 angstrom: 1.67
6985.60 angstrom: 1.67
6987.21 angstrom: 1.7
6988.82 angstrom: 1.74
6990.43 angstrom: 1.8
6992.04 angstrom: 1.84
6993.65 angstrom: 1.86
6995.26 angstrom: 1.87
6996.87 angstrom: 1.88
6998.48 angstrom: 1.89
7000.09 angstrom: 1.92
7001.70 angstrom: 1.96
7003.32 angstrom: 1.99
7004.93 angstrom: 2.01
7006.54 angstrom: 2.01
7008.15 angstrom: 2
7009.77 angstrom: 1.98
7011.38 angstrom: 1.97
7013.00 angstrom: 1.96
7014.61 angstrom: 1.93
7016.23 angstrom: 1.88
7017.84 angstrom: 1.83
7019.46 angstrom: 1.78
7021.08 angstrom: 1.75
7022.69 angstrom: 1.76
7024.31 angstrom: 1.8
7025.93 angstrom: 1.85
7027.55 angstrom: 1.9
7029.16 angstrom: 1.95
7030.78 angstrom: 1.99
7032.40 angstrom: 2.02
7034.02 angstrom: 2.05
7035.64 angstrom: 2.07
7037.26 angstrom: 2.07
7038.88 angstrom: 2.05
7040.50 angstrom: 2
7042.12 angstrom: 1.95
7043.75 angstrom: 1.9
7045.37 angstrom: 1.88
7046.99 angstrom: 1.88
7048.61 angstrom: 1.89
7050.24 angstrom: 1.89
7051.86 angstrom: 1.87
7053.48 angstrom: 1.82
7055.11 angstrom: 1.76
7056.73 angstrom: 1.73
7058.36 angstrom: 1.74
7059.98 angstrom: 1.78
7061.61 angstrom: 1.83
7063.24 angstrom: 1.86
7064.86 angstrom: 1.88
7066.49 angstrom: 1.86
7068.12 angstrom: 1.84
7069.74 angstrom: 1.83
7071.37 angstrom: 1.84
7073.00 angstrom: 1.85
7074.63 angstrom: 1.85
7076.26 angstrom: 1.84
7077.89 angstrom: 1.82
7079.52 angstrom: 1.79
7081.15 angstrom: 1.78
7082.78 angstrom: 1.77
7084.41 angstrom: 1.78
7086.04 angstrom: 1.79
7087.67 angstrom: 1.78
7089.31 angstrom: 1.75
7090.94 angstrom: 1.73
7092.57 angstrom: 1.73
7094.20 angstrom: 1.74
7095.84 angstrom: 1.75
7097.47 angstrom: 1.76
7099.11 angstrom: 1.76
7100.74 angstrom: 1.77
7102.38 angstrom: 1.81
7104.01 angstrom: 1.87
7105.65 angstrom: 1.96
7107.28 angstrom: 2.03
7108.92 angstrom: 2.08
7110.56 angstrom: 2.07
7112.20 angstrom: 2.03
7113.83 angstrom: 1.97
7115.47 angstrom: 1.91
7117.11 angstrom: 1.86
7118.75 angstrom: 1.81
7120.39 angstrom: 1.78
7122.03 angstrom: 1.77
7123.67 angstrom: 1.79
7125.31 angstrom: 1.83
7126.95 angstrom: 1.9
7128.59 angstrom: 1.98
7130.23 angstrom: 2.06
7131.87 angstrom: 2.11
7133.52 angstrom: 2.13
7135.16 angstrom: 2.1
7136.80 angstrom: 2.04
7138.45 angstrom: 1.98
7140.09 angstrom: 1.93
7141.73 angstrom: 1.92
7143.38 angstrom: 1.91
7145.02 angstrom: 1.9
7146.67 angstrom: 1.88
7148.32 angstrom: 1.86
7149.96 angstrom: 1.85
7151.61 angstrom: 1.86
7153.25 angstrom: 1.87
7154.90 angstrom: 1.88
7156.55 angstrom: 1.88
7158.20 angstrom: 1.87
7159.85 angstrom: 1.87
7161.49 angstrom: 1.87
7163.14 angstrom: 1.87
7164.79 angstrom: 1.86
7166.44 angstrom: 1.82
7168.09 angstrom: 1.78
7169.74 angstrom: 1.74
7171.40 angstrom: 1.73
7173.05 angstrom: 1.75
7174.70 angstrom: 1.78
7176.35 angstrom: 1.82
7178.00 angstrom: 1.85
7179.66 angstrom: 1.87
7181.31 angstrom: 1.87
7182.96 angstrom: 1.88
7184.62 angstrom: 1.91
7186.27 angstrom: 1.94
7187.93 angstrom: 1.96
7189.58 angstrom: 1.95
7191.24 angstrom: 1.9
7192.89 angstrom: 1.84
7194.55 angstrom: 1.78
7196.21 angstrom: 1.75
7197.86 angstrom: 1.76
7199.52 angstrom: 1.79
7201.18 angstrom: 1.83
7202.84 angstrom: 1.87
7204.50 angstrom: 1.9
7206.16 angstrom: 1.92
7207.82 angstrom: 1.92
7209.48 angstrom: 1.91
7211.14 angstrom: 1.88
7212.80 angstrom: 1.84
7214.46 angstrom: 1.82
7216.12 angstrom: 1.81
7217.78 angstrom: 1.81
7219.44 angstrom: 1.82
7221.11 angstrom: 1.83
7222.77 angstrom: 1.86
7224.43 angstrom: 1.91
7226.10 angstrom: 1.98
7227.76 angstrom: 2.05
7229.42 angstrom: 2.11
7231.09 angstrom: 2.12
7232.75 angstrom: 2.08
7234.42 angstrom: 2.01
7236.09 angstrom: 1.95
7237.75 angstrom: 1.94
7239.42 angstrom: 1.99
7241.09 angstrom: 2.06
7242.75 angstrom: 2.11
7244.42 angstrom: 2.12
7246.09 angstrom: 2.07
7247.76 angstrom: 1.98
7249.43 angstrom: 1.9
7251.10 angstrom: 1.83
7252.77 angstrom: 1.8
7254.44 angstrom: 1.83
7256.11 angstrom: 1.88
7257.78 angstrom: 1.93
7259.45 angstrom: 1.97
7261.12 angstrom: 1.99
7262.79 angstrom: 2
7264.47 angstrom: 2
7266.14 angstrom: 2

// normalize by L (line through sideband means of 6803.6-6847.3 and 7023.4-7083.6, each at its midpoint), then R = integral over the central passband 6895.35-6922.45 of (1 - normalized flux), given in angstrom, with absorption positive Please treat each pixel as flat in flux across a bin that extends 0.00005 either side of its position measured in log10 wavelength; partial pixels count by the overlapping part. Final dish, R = 2.35 angstrom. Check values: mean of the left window 2.02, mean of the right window 1.88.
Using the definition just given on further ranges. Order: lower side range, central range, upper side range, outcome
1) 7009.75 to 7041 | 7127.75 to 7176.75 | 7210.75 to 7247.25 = 1.3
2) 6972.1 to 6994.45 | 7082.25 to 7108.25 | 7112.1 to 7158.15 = 1.2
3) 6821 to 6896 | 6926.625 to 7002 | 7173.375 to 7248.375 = 1.3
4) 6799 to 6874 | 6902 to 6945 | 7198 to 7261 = 1.8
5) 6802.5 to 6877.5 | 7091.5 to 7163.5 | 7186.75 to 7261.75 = 1.1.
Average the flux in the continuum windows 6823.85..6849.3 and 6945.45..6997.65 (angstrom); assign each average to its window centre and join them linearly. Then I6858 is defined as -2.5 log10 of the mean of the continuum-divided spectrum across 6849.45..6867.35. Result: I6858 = 0.07 mag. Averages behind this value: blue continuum 2.05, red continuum 1.87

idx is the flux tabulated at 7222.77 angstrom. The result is 1.86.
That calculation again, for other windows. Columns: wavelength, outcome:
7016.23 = 1.88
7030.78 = 1.99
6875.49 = 1.87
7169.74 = 1.74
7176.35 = 1.82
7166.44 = 1.82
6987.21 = 1.7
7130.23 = 2.06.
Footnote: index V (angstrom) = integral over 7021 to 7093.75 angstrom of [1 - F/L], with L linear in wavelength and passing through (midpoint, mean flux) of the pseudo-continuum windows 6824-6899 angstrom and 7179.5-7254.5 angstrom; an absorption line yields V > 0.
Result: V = 2.4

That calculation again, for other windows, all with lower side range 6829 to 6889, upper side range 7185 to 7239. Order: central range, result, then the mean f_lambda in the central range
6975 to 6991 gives 1.5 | 1.74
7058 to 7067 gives 0.4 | 1.83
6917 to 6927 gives 0.3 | 1.87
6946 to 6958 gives 0.4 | 1.87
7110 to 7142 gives -0.6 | 1.95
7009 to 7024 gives 0.4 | 1.87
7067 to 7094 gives 1.6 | 1.8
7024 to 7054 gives -0.4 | 1.94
